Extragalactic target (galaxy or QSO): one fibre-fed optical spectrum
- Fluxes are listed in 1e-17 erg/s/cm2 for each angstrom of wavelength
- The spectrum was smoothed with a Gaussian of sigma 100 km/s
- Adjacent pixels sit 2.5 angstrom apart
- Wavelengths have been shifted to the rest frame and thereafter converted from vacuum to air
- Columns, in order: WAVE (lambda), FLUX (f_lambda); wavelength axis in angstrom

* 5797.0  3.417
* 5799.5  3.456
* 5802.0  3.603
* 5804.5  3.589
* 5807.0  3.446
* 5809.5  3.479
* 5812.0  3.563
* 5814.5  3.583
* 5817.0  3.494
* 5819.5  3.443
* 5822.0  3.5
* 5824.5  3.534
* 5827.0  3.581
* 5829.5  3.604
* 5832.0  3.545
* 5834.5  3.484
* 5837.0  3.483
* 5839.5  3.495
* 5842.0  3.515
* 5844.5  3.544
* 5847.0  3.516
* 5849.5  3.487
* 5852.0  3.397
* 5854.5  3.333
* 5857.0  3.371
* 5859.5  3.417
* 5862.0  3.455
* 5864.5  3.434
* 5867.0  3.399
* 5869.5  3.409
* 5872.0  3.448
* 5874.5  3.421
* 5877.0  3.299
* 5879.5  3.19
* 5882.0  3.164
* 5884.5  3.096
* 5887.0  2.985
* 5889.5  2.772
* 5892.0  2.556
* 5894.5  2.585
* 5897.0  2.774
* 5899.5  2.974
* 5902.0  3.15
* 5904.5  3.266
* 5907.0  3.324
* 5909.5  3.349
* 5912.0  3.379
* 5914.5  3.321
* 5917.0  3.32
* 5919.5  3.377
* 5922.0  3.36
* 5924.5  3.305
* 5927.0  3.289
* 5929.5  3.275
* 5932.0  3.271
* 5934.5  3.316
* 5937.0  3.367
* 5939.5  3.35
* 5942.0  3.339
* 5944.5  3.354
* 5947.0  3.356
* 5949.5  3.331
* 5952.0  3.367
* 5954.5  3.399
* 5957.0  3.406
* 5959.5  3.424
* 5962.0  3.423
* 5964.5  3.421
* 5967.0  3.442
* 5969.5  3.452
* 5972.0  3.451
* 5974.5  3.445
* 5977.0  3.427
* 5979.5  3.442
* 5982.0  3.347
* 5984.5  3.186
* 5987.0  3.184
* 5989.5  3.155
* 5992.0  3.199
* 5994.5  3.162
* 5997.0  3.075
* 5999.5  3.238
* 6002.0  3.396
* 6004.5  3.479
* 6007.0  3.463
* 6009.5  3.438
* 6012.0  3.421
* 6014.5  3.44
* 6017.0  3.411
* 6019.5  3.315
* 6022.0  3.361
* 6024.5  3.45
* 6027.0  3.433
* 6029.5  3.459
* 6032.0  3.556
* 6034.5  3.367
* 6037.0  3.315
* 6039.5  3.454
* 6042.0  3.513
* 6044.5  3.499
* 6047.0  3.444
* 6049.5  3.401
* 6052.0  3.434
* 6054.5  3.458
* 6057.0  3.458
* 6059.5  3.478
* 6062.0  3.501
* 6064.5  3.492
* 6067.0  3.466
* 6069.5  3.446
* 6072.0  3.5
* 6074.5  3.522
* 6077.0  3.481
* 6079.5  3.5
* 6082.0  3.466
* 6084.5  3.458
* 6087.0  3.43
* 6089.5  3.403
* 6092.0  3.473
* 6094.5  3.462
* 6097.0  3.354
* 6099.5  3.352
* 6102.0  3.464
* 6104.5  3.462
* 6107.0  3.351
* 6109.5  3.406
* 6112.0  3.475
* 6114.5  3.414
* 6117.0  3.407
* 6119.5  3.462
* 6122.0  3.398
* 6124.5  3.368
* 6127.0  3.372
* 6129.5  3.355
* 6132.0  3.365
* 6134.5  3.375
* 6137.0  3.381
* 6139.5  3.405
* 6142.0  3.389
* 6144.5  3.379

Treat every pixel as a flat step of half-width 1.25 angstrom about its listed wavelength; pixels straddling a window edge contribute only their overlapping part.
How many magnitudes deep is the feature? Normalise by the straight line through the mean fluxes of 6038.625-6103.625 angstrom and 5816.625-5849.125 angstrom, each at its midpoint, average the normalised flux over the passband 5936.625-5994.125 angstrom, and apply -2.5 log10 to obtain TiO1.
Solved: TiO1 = 0.041 mag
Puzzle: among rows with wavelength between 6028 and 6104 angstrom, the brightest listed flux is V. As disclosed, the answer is 3.556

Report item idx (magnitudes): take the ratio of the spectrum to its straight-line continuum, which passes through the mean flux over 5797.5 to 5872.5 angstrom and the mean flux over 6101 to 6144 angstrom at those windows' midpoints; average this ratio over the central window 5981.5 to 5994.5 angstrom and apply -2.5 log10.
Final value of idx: 0.079 mag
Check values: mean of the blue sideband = 3.49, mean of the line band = 3.2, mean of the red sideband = 3.4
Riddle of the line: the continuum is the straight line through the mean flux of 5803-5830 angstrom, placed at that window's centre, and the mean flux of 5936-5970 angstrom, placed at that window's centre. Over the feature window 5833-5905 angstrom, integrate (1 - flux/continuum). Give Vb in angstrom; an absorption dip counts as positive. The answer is 4.5 angstrom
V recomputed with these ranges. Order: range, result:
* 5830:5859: 3.545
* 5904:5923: 3.379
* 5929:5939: 3.367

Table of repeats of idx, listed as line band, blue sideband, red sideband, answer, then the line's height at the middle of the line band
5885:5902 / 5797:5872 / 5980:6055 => 0.22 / 3.45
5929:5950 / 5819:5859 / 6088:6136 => 0.04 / 3.46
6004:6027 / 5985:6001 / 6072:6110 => -0.06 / 3.23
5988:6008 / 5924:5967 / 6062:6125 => 0.04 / 3.39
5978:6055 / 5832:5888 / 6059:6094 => 0.02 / 3.45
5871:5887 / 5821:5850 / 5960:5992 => 0.07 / 3.47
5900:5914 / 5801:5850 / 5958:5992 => 0.05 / 3.44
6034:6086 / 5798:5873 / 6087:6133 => -0.01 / 3.42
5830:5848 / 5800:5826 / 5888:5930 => -0.03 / 3.42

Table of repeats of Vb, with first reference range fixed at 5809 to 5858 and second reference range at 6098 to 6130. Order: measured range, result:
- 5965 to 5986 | 0.3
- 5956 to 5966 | 0.1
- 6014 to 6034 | 0.1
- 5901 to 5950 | 2.1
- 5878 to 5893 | 2.2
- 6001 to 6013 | 0.0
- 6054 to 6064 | -0.1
